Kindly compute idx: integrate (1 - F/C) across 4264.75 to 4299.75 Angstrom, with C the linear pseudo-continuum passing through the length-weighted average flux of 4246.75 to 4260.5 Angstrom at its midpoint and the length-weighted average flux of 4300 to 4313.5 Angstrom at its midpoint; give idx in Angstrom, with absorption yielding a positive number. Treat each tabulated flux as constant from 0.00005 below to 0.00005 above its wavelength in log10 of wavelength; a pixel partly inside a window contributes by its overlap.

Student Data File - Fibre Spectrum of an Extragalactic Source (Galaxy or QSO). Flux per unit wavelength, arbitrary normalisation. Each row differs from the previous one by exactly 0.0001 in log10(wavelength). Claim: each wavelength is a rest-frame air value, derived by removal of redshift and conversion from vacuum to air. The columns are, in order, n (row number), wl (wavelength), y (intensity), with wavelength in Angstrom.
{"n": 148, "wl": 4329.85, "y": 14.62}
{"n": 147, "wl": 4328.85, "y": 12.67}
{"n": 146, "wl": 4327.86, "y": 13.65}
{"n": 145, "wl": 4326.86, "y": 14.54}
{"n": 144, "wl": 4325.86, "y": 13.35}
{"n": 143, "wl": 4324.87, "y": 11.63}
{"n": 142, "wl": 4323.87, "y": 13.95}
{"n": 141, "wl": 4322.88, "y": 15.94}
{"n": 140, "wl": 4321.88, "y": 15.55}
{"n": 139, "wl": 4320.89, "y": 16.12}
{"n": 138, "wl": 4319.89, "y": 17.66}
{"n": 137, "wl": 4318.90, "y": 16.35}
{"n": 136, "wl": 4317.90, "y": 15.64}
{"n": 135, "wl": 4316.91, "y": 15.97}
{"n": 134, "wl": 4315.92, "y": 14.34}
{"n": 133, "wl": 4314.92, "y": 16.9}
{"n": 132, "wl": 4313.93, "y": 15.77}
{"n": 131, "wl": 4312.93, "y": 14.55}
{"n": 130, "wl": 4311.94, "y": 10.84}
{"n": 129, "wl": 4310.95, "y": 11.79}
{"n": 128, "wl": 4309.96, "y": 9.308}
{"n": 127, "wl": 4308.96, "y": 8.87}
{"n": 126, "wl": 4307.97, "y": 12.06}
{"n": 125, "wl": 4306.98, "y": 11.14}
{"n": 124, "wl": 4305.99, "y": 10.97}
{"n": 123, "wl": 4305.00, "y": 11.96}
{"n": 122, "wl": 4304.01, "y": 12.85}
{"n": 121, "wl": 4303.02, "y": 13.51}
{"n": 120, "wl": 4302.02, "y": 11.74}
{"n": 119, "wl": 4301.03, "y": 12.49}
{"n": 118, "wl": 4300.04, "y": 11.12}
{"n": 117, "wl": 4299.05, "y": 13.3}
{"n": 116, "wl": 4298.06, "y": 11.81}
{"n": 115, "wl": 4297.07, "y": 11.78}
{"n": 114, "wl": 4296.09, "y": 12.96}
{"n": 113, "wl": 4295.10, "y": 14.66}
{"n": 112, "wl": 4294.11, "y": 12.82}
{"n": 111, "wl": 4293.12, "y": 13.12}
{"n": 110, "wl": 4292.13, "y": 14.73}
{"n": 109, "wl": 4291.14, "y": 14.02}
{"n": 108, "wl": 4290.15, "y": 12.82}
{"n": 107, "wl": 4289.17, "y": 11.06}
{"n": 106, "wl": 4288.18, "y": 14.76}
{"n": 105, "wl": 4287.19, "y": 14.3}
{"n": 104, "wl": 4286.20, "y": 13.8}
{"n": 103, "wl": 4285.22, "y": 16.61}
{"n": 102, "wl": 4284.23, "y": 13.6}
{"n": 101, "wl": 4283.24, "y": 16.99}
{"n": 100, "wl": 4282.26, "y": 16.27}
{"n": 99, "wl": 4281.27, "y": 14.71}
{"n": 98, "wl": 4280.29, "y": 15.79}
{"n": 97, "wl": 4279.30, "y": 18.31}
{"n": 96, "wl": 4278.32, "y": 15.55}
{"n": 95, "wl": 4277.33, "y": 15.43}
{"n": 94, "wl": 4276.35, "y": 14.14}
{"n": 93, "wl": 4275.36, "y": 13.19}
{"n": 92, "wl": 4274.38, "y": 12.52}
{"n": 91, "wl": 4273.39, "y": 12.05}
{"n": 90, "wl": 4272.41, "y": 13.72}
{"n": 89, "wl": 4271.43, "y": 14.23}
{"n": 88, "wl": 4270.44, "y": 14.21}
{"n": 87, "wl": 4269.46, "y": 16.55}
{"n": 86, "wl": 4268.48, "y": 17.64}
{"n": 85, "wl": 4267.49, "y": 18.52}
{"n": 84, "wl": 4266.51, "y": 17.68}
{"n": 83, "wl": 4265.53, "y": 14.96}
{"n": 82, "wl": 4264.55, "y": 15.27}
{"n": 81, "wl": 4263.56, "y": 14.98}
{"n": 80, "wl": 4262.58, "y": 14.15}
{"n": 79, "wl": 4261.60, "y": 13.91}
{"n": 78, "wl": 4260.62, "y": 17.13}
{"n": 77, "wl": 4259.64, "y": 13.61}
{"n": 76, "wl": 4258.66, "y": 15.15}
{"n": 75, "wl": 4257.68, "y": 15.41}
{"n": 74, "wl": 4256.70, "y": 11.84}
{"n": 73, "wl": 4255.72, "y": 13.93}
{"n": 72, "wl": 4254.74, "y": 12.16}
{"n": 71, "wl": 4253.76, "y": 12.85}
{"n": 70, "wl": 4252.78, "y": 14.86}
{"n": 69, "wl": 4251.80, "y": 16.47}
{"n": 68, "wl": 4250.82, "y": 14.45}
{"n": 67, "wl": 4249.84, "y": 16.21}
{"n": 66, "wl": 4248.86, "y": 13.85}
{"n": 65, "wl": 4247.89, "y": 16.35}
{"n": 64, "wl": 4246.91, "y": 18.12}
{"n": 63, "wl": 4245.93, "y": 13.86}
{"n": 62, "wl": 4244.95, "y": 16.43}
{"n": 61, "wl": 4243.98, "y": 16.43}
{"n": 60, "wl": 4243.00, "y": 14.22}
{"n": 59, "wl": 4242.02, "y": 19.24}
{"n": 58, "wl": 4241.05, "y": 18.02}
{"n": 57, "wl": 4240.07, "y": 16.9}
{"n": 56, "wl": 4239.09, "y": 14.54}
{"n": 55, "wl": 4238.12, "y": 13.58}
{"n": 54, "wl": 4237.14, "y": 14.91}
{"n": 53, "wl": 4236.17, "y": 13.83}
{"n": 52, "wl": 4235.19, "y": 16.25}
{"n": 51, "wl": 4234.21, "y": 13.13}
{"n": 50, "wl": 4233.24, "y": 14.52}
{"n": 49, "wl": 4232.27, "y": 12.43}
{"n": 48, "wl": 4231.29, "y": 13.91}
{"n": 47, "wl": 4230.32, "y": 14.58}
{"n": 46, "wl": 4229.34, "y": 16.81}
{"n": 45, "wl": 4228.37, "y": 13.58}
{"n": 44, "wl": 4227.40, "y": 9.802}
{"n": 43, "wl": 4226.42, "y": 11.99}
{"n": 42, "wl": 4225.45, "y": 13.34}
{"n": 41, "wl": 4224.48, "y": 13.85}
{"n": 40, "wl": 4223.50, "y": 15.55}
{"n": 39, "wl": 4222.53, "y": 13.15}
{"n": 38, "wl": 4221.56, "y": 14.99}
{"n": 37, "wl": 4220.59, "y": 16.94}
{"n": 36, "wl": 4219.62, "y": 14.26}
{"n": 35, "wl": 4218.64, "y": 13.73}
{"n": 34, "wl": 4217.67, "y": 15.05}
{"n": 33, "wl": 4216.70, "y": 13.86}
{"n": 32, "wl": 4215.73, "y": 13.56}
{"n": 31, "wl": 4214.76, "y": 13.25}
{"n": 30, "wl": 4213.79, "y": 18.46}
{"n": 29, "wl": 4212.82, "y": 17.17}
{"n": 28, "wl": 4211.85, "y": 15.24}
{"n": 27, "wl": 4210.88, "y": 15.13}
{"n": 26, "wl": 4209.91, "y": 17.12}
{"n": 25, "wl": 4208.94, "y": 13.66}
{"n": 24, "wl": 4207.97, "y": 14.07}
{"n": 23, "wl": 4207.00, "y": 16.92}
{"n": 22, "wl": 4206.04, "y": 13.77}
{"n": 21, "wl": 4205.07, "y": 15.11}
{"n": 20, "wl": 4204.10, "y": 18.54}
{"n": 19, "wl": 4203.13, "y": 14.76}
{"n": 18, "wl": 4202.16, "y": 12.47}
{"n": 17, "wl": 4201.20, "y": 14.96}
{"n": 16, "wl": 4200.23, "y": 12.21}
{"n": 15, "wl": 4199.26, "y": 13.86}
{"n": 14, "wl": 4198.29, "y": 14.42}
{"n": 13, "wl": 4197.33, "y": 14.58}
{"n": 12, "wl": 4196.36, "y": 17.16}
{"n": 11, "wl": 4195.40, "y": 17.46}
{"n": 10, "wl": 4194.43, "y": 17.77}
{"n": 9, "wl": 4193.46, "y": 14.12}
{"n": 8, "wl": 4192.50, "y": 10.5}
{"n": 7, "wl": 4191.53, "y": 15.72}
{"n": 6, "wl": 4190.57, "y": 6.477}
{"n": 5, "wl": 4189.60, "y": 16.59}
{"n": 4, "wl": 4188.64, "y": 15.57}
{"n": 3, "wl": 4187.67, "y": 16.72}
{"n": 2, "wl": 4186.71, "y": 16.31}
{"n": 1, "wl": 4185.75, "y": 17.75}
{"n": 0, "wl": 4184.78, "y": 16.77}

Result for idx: -3.9 Angstrom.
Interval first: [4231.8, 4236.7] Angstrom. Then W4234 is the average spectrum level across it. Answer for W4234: 14.1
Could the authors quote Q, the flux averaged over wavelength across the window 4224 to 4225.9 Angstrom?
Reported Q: 13.6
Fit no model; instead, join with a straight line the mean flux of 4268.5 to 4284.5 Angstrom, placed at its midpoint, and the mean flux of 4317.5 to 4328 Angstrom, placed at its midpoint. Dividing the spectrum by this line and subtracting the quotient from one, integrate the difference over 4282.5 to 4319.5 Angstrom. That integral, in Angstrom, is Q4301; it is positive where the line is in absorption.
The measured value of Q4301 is 4.1 Angstrom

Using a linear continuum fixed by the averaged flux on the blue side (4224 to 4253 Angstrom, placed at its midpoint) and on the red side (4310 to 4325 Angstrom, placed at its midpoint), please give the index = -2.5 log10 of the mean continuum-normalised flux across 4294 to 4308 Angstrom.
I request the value 0.197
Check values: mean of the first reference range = 14.9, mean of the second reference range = 14.8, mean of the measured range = 12.3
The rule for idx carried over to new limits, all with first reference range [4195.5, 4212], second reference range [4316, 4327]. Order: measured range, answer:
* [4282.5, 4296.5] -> 0.97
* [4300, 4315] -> 2.96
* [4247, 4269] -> -0.08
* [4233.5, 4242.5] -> -0.32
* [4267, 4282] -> -0.03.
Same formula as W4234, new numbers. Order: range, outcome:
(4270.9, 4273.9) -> 13.3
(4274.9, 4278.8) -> 14.6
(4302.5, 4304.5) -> 13.1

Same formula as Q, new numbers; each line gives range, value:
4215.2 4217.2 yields 13.7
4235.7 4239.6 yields 14.2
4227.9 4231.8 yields 14.7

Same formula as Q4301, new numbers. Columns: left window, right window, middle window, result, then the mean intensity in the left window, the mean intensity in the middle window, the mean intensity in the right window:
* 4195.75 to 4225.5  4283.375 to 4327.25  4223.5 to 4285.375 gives -2.87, 14.9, 14.9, 13.5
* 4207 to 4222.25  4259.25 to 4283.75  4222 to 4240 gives 1.45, 15.1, 13.9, 15.3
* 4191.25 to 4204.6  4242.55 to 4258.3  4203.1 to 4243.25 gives 0.01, 14.9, 14.9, 14.8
